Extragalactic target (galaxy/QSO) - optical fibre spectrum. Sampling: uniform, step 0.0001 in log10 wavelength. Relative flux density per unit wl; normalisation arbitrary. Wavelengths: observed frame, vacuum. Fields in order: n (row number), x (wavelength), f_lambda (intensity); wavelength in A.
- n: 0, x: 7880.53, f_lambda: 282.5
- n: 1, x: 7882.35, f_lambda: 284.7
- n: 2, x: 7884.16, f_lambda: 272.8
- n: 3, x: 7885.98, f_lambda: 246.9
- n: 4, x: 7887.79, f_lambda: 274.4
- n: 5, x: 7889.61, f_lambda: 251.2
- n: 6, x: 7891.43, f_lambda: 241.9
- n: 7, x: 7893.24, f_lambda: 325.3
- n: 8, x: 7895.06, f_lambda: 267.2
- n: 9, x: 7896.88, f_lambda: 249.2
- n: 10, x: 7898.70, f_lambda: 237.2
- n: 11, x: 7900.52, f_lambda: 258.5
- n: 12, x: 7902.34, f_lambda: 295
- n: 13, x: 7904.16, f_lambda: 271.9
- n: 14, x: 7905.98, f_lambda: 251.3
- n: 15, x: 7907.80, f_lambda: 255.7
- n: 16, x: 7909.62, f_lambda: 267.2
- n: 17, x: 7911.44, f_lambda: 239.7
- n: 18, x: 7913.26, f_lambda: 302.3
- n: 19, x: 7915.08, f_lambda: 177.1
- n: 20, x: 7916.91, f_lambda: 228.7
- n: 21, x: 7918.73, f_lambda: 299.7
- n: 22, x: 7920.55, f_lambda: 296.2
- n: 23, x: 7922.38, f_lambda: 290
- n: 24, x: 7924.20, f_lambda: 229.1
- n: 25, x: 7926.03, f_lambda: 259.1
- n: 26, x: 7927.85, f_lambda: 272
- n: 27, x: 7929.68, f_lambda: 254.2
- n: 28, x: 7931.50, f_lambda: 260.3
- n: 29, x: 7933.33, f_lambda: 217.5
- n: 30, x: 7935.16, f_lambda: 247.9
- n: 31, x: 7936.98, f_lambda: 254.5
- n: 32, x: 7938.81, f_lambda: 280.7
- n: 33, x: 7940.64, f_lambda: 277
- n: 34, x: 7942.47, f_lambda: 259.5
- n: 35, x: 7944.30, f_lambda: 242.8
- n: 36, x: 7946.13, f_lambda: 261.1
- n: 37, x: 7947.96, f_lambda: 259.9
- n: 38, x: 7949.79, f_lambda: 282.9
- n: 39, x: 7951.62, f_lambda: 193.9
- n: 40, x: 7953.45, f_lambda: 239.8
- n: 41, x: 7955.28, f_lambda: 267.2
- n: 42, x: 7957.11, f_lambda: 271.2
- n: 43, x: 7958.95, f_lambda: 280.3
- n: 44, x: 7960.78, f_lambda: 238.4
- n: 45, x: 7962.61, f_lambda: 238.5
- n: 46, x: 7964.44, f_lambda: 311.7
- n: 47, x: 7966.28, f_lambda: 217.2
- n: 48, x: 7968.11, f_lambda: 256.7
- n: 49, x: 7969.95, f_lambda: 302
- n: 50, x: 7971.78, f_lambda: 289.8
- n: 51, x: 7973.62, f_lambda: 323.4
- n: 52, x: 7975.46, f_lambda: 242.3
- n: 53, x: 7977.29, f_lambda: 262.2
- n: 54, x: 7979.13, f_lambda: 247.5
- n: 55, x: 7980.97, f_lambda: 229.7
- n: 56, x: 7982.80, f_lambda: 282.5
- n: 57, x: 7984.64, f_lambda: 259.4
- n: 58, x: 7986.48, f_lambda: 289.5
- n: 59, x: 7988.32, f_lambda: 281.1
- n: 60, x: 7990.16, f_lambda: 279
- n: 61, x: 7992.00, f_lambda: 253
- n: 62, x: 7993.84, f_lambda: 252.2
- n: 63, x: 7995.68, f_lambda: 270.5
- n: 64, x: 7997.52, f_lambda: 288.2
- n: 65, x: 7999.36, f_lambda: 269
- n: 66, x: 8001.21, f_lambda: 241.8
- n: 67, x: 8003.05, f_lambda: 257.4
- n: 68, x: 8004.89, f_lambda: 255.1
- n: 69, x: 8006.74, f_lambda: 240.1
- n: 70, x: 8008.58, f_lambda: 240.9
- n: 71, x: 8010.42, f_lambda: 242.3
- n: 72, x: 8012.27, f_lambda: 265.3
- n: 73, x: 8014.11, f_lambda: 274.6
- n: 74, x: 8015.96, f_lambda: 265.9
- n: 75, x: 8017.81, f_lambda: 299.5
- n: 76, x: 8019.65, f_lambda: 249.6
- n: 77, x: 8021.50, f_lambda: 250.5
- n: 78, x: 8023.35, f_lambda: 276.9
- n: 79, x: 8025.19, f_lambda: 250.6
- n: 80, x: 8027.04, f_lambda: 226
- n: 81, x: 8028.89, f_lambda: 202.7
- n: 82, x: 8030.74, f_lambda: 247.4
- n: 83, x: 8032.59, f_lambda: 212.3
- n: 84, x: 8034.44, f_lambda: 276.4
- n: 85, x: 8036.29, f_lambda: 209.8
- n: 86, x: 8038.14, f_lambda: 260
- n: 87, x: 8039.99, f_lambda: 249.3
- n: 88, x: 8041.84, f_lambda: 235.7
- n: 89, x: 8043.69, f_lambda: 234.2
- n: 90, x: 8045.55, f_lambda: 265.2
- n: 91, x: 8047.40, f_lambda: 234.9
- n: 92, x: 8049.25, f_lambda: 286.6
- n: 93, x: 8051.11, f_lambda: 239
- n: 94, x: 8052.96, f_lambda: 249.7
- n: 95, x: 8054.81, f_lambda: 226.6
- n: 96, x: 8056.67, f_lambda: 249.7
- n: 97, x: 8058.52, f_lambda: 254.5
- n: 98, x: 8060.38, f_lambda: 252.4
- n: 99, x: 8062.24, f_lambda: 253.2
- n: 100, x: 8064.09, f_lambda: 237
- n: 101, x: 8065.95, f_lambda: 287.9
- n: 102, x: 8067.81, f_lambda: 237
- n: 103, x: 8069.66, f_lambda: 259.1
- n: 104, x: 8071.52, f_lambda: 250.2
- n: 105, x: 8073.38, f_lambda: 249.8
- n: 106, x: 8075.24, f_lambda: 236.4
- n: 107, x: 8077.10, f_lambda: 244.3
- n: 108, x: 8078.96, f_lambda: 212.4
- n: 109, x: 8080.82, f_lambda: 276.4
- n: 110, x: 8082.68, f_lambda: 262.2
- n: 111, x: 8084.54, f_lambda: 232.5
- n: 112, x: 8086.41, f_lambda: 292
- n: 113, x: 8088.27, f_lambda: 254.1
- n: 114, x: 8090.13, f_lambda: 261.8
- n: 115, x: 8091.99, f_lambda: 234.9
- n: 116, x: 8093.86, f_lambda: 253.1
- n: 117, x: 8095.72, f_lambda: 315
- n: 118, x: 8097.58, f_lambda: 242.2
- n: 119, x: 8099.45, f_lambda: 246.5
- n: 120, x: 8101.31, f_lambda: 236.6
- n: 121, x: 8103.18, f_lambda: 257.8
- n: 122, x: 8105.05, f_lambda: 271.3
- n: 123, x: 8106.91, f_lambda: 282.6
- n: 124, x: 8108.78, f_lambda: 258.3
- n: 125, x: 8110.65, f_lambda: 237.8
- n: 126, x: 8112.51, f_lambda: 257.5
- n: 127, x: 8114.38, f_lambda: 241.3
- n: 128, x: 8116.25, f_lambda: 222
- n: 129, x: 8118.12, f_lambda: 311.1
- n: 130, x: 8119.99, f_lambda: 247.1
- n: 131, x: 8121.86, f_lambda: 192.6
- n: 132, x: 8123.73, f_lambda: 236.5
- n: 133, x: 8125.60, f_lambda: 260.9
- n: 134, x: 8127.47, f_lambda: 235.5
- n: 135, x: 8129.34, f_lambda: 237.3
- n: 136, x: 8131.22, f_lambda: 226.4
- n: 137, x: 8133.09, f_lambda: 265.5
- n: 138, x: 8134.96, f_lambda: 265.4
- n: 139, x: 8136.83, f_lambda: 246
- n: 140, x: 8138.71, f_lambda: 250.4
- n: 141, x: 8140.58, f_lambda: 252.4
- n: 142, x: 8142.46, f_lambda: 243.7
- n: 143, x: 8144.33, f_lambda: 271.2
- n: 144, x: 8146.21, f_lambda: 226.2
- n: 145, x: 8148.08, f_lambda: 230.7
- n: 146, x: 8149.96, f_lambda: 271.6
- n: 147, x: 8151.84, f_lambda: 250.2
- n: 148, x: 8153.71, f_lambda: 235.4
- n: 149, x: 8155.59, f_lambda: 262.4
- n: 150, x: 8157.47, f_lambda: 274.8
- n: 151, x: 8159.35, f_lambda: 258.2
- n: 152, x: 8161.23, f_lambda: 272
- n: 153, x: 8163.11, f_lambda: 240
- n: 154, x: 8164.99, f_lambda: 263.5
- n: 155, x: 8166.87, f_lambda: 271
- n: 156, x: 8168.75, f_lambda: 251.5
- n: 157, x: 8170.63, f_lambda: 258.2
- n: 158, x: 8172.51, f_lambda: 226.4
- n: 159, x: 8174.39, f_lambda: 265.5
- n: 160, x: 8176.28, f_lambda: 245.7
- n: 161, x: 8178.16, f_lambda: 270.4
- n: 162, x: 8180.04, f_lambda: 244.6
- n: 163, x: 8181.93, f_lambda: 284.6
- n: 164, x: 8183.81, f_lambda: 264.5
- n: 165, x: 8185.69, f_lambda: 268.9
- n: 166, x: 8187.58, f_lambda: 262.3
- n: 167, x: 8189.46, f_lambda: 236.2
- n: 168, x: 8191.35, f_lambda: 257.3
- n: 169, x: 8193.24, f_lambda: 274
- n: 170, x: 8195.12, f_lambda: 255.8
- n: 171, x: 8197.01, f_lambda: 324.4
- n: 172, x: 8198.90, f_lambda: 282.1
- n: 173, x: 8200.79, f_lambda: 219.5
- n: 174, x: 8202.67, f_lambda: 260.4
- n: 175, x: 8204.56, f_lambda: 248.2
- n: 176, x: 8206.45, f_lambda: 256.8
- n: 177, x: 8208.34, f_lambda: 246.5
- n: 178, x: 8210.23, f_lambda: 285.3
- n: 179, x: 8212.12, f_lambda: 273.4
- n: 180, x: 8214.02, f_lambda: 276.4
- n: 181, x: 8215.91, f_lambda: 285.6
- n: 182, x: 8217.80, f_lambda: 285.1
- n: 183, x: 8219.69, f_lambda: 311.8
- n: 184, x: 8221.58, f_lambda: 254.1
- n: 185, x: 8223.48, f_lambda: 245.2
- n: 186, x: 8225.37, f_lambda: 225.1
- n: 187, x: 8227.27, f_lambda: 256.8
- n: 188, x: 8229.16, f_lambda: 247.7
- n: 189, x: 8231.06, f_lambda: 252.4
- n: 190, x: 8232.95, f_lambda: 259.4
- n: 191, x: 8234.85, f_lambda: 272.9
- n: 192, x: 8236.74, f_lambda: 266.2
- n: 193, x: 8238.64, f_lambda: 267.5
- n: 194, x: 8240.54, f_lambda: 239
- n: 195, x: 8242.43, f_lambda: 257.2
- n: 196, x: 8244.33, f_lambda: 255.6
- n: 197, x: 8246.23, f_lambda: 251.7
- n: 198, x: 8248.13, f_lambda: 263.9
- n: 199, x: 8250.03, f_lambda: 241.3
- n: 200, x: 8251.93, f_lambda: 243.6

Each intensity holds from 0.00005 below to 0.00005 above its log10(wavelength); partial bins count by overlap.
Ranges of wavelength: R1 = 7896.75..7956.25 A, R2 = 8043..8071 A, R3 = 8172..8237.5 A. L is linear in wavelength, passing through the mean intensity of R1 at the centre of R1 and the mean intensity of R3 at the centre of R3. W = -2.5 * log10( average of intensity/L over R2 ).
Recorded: 0.04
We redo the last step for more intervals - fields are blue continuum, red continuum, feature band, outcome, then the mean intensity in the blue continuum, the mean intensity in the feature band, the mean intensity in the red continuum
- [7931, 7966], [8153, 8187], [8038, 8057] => 0.042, 256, 248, 259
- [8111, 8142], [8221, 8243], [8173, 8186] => -0.050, 247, 262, 254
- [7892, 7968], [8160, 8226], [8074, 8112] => 0.025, 259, 255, 263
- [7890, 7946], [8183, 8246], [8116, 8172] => 0.046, 260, 251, 263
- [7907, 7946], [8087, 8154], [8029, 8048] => 0.057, 258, 241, 251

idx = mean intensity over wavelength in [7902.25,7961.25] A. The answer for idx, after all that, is 258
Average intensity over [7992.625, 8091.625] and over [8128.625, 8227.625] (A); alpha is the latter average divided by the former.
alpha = 1.03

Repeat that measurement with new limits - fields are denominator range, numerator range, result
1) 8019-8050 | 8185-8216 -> 1.08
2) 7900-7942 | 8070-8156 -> 0.96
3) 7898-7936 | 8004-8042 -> 0.97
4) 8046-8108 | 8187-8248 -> 1.03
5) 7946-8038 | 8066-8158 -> 0.97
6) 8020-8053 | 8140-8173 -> 1.04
